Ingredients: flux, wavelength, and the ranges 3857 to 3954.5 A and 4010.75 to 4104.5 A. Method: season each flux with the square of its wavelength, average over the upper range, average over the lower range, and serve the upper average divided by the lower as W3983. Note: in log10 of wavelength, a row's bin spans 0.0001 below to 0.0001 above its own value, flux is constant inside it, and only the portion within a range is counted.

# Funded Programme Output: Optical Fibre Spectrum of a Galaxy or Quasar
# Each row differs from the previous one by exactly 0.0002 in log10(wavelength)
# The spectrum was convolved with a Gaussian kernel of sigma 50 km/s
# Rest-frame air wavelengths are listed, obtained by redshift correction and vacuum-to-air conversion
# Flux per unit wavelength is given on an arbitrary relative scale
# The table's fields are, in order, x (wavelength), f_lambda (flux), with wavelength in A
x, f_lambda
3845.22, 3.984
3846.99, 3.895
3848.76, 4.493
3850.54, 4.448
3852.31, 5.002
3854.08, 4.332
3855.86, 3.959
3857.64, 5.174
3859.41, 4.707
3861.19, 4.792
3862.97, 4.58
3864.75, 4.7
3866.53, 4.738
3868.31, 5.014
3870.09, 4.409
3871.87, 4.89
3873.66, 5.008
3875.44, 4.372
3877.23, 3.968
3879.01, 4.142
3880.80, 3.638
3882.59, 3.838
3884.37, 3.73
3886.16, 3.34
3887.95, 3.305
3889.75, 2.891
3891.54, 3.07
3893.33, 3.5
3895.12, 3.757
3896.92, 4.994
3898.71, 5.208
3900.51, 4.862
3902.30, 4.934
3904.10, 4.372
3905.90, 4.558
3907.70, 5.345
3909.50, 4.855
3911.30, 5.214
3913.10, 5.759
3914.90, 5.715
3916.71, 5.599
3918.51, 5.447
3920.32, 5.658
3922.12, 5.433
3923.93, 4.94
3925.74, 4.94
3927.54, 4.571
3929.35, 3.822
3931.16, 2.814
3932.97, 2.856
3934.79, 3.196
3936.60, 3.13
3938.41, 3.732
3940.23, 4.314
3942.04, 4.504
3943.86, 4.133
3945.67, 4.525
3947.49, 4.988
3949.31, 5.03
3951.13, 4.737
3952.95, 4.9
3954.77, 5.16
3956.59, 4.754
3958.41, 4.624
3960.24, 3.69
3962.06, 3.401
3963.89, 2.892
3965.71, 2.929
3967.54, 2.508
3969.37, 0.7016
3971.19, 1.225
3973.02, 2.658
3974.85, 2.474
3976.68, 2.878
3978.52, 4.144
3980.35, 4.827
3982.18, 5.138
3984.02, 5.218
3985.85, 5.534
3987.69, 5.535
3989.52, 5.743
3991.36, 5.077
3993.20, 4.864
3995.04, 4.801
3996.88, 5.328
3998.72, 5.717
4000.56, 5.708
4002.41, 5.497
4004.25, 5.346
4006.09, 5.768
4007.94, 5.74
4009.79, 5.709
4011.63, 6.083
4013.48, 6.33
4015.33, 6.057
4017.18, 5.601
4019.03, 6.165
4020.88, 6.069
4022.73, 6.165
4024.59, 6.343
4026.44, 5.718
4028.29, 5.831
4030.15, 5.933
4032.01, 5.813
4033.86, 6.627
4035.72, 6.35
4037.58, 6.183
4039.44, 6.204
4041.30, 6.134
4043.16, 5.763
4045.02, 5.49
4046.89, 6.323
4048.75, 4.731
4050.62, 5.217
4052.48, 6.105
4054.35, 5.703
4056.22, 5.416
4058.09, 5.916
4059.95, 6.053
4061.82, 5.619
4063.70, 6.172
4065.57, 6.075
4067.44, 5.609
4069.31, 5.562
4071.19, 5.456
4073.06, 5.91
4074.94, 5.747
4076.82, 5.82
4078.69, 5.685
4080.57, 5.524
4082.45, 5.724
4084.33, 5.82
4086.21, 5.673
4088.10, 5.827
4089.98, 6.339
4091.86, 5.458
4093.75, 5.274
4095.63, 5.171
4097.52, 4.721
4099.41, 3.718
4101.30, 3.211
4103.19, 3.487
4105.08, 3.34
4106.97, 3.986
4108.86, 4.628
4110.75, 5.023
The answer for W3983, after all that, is 1.37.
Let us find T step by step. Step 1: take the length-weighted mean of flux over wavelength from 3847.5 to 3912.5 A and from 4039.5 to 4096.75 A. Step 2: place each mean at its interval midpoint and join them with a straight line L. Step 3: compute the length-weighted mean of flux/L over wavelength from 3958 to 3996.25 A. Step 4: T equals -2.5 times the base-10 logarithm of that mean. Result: 0.30 mag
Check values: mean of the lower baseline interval 4.4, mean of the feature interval 3.85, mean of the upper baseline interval 5.71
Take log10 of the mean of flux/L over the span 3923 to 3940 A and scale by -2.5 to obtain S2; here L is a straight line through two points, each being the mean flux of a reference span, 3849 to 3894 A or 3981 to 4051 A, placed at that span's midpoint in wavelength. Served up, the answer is 0.264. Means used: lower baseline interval 4.23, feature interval 3.8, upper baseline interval 5.73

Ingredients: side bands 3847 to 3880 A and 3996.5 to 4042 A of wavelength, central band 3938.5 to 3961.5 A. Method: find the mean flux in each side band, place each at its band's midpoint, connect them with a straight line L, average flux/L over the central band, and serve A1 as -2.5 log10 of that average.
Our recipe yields 0.170 mag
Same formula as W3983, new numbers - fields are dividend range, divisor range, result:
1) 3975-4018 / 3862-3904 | 1.33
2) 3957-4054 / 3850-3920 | 1.19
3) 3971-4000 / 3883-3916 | 1.08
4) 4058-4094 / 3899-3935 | 1.31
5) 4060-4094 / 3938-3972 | 1.60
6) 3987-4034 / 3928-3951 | 1.50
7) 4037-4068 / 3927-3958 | 1.46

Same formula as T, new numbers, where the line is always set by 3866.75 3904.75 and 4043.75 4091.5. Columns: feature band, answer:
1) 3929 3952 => 0.17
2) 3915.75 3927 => -0.19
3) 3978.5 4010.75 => -0.05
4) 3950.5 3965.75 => 0.15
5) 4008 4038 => -0.13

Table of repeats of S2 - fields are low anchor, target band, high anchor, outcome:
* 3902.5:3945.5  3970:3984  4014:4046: 0.48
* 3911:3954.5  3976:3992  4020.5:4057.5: 0.06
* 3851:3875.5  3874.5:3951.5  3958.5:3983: -0.12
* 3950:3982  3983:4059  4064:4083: -0.24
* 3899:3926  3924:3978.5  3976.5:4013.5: 0.38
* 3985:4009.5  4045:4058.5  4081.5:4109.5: -0.10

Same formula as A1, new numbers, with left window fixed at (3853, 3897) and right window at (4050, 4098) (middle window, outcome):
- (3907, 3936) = -0.05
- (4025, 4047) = -0.12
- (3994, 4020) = -0.10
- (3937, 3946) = 0.13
